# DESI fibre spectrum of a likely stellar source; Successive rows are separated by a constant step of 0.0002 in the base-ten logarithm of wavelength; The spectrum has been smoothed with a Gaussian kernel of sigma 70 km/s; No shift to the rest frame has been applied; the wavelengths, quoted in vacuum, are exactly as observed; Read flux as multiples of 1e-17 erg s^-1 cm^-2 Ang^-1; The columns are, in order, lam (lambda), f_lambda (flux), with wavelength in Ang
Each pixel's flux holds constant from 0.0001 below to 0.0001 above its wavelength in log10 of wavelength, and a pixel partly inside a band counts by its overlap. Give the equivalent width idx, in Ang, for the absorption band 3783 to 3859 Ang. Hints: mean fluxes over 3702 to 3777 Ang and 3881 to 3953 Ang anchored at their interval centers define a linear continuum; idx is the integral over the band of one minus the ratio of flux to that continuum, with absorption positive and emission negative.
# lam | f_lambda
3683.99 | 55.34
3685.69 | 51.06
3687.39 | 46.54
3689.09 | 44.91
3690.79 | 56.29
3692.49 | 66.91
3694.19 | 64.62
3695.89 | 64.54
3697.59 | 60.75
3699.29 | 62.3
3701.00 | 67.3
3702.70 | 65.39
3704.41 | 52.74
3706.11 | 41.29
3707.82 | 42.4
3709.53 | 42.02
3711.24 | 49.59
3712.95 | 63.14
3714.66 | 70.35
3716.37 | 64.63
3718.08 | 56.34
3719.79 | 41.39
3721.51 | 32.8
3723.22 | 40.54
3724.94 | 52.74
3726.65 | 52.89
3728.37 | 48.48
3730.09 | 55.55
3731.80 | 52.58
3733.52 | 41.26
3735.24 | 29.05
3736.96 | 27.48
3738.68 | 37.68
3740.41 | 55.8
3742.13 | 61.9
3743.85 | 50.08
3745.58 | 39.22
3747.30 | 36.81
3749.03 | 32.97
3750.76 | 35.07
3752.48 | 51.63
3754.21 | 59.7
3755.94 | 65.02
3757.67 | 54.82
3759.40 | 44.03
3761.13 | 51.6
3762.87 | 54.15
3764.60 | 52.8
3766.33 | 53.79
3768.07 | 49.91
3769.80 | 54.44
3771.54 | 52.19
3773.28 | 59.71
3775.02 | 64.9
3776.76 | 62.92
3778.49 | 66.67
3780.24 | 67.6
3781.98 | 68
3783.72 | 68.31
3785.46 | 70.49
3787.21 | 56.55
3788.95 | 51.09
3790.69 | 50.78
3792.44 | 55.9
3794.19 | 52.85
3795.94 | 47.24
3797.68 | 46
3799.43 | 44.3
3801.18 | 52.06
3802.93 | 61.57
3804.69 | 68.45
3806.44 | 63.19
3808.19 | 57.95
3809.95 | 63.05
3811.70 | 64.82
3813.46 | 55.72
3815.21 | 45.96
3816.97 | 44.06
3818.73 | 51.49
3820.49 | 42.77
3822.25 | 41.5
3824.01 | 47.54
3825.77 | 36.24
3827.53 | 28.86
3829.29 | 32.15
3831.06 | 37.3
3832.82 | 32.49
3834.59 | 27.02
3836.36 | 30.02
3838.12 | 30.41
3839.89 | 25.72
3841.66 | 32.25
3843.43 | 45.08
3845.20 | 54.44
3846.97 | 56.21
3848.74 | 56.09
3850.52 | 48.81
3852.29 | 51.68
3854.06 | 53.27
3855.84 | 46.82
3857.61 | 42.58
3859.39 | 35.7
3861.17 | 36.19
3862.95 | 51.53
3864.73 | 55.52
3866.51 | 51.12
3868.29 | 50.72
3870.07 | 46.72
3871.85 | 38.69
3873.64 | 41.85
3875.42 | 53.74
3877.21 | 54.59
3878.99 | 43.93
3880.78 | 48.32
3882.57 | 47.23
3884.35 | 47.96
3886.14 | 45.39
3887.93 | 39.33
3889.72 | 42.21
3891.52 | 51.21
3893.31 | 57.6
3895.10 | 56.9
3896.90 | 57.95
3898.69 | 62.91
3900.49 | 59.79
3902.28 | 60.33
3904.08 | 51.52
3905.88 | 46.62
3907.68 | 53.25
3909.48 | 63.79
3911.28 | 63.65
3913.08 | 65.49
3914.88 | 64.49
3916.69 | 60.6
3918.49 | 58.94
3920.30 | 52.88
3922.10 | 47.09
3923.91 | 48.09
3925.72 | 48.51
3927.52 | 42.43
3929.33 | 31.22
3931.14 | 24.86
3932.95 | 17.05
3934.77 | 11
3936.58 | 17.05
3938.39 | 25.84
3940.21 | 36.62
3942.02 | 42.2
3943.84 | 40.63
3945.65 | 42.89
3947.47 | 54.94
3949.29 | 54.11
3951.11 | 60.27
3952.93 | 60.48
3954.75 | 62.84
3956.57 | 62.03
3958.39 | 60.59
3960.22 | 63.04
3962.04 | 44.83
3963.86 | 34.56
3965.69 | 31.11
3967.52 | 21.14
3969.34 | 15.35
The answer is 1.5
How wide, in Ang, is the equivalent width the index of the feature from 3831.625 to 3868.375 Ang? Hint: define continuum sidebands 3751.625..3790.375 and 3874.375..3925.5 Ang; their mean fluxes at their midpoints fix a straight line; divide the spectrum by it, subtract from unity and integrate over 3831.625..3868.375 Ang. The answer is 8.0 Ang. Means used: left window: 58.1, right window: 53.7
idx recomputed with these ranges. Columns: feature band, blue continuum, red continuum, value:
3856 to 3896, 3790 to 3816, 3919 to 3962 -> 1.65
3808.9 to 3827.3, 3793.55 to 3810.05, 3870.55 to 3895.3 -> 1.78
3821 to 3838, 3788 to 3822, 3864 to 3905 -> 5.77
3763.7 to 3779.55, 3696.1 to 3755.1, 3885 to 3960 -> -2.67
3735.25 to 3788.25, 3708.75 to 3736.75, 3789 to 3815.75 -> -0.88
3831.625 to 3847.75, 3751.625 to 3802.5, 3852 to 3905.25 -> 4.65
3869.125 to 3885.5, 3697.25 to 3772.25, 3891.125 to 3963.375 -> 0.89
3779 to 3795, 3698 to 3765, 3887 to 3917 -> -2.64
